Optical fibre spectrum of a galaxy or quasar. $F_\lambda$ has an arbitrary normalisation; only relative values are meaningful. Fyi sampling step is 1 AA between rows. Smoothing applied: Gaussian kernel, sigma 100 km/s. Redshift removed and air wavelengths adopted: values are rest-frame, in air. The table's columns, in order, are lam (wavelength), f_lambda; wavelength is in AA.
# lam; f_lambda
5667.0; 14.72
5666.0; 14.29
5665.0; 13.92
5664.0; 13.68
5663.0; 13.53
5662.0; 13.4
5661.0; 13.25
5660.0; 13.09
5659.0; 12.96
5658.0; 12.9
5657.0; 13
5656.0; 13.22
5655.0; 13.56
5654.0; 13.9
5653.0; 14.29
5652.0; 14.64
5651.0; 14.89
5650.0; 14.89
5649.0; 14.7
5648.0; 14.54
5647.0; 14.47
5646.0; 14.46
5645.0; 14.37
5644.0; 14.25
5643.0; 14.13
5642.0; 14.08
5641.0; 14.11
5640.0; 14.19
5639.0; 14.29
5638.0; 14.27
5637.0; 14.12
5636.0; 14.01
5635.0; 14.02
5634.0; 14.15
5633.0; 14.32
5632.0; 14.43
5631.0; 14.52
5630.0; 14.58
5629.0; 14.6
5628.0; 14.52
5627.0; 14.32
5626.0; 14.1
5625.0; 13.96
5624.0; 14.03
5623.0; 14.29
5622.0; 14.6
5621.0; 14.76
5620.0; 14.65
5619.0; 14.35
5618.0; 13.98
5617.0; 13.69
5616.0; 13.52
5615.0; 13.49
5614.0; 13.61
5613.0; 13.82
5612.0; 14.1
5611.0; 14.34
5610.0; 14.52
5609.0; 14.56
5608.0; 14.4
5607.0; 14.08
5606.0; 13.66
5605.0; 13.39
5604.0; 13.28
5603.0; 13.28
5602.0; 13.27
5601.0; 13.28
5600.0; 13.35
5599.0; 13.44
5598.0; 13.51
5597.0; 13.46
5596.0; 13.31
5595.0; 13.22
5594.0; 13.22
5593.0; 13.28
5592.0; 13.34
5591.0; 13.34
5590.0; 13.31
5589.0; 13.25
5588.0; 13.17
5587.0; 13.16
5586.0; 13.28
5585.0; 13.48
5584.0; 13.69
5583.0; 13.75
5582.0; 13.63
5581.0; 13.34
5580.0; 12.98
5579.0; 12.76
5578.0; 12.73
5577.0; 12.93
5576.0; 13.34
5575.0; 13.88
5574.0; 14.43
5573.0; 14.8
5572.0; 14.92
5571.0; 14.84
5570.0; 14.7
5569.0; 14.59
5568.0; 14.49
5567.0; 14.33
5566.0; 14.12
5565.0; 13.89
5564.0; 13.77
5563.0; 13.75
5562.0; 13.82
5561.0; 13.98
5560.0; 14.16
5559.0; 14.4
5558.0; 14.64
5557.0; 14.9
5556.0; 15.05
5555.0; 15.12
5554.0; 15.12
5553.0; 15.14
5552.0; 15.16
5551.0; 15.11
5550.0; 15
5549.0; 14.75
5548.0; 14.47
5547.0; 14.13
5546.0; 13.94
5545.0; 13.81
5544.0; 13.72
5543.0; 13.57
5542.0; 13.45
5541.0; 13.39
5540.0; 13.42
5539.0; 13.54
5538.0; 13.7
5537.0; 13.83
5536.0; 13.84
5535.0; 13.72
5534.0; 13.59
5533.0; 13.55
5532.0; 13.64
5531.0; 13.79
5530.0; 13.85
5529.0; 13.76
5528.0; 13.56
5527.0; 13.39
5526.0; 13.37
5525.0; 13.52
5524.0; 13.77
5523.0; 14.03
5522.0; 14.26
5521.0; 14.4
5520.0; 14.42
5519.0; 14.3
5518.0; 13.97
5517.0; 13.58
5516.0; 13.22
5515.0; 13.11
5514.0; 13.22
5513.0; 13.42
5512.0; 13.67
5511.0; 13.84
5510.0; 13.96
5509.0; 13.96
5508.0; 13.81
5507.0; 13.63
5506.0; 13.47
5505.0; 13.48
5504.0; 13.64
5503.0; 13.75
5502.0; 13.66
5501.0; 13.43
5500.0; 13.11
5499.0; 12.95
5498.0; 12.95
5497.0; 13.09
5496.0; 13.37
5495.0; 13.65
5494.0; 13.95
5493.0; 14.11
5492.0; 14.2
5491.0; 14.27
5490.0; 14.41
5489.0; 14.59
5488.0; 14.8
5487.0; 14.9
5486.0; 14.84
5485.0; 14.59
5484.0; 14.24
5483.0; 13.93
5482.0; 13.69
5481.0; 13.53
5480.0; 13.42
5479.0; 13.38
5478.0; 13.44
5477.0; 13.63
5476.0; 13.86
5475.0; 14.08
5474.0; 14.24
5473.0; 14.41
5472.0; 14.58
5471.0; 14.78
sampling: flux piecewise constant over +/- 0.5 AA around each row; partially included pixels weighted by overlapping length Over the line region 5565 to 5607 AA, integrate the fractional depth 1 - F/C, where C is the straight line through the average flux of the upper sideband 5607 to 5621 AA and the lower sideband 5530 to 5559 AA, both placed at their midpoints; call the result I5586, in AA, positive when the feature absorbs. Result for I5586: 1.6 AA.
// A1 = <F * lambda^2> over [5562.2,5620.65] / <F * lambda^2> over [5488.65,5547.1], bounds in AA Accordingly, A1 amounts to 1.03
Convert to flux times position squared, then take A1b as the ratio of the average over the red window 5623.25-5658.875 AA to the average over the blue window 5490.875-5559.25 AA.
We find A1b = 1.1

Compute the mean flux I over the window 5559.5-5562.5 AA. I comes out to 14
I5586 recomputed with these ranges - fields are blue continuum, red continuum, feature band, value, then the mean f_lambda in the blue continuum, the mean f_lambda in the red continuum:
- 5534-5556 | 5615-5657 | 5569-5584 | 0.42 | 14.2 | 14.2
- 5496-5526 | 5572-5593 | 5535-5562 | -1.44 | 13.6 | 13.5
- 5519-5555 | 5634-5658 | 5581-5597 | 0.82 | 14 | 14.2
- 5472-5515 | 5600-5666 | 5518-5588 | -0.41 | 13.8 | 14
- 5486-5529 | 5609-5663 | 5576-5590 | 0.72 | 13.8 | 14.1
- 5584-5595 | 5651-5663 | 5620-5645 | -1.56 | 13.3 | 13.5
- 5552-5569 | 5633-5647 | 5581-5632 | 1.81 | 14.4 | 14.2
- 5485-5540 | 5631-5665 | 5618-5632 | -0.42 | 13.8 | 14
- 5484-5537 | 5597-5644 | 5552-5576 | -0.94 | 13.8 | 14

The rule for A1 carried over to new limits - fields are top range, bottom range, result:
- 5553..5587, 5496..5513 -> 1.06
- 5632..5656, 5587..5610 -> 1.08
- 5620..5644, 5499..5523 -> 1.09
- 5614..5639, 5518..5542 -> 1.07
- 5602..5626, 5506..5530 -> 1.05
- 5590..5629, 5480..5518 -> 1.04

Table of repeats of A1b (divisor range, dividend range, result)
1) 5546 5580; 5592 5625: 0.98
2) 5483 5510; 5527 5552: 1.02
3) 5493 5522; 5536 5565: 1.06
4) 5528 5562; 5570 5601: 0.97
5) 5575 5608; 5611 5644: 1.08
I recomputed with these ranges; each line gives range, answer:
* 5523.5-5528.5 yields 13.5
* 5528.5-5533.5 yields 13.7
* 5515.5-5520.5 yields 13.9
